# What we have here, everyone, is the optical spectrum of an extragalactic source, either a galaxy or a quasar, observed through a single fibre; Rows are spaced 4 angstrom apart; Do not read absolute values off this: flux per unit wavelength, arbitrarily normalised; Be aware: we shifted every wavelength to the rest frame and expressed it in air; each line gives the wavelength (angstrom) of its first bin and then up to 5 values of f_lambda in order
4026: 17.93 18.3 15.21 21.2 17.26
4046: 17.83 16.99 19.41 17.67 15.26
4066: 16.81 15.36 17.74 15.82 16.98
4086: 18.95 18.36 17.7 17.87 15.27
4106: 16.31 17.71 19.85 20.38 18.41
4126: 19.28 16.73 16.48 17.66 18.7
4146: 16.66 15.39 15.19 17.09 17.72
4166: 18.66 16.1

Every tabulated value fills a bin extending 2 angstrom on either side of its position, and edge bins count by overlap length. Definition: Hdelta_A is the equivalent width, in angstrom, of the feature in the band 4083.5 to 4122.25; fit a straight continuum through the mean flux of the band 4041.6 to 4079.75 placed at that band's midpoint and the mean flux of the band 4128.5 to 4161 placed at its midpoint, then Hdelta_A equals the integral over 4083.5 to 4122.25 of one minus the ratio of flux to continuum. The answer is -2.7 angstrom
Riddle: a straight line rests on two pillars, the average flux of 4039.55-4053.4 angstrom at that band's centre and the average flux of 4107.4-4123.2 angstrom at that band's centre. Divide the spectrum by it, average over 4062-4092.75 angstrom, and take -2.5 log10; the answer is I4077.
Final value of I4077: 0.08 mag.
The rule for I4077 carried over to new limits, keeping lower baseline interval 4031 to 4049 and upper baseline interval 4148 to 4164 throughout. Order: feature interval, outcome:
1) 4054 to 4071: 0.055 mag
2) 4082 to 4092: -0.066 mag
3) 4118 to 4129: -0.132 mag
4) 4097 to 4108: 0.045 mag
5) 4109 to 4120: -0.154 mag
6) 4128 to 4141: -0.030 mag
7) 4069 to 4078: 0.057 mag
